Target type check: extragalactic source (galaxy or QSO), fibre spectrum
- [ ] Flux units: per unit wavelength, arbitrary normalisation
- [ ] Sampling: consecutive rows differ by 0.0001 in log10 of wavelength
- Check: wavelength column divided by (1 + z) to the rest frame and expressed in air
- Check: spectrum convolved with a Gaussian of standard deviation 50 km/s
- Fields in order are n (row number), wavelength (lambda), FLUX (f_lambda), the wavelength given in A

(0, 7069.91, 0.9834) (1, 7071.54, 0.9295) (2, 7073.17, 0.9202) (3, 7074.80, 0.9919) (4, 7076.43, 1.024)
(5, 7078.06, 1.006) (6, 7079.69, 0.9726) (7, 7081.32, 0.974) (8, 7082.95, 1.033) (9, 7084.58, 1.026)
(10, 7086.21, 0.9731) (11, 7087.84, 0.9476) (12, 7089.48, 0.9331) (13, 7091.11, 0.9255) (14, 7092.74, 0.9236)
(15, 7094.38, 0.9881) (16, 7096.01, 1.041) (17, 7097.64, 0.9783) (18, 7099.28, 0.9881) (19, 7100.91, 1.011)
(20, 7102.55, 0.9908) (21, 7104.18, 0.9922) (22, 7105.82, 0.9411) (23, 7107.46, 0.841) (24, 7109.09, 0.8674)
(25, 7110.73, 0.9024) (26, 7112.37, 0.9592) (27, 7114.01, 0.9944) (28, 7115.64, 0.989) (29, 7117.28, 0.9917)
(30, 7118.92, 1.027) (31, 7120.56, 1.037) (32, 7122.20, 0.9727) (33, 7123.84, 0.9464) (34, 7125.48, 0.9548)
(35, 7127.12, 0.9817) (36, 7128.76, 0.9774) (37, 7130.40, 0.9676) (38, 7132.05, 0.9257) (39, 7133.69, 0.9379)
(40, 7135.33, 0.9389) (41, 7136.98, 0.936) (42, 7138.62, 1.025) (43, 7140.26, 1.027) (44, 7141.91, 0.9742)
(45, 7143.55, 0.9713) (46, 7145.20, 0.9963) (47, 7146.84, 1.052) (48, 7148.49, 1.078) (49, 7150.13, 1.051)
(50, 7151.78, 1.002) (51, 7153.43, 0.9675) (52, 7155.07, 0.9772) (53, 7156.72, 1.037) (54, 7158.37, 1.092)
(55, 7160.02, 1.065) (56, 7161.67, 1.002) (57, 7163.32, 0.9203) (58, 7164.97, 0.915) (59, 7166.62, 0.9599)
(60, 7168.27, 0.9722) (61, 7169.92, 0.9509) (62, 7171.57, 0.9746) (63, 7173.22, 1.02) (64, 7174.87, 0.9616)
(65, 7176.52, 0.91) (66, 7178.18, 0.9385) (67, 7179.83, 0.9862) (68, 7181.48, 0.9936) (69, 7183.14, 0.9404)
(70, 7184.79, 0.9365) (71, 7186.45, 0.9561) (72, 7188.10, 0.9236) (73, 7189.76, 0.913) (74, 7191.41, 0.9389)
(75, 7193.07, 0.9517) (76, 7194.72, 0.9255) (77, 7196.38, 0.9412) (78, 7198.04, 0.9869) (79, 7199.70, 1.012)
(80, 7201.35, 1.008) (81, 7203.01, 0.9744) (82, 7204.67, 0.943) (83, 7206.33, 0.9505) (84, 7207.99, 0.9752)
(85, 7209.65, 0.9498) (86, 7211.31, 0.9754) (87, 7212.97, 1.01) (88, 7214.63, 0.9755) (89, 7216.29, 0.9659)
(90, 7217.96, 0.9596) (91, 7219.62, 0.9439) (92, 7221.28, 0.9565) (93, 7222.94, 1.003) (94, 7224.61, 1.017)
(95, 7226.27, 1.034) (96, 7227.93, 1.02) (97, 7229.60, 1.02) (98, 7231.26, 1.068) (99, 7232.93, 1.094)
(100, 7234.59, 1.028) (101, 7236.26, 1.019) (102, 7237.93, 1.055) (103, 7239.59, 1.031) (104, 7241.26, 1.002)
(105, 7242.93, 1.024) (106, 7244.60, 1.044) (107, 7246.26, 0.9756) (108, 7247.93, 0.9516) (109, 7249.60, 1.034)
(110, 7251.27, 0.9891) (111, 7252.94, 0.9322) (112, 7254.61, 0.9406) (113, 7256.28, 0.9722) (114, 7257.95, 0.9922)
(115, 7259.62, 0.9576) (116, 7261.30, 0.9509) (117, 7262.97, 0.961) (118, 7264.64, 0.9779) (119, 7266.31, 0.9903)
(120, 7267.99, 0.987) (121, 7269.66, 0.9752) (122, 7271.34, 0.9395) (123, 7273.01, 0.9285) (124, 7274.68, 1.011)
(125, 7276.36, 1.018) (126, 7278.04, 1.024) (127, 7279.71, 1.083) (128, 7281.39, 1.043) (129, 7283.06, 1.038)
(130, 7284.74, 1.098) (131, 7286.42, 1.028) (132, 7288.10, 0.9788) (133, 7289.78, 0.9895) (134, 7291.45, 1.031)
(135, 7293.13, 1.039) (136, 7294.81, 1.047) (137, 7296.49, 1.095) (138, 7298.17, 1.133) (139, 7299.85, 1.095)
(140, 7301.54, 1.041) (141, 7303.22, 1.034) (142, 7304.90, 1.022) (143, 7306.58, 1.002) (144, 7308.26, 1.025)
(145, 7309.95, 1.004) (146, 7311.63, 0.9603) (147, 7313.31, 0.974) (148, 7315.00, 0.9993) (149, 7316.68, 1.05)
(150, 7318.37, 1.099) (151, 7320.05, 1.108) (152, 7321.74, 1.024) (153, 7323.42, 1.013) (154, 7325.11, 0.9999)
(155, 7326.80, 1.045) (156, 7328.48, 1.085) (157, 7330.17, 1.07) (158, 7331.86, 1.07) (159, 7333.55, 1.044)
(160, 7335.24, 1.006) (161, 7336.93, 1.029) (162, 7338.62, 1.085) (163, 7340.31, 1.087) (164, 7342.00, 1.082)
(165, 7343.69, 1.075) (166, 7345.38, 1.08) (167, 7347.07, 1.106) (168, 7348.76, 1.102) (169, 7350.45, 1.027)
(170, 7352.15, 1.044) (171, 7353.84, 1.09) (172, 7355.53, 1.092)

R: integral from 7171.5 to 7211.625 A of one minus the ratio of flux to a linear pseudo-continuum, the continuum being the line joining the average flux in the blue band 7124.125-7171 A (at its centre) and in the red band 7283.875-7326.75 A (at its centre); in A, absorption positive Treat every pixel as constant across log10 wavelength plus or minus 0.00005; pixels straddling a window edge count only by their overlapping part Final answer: 1.7 A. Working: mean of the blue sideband 0.987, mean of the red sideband 1.04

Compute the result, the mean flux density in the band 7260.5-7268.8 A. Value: 0.974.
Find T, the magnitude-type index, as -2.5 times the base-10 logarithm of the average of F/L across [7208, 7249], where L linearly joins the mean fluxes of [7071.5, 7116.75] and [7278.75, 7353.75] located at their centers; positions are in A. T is 0.01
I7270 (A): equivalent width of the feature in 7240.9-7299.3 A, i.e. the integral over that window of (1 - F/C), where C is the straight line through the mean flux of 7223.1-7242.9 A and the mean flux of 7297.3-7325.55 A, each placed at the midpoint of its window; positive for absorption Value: 1.6 A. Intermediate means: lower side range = 1.03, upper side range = 1.03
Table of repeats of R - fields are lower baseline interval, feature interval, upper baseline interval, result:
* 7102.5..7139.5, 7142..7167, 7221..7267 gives -0.87 A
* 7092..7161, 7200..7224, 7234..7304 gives 0.68 A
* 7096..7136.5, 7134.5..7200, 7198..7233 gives 0.01 A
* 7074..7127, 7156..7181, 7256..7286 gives 0.07 A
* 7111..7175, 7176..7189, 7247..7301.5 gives 0.58 A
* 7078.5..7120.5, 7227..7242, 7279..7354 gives -0.28 A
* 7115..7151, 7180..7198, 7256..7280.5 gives 0.76 A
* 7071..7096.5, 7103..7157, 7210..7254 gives 0.42 A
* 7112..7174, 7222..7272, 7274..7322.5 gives 1.07 A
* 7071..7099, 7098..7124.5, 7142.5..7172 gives 0.50 A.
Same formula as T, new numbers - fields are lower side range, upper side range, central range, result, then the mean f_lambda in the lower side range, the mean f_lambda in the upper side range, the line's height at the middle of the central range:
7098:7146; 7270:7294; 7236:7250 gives -0.01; 0.968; 1.02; 1.01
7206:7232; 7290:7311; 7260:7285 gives 0.03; 0.99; 1.04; 1.03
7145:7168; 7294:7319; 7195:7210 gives 0.05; 1.01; 1.04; 1.02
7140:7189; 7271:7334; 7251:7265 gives 0.06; 0.984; 1.03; 1.02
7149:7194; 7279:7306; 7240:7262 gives 0.04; 0.973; 1.05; 1.02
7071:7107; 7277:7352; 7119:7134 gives 0.02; 0.977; 1.05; 0.988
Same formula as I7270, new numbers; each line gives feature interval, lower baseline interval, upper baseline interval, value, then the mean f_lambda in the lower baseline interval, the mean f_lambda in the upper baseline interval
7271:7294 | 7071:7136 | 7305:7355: 0.26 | 0.968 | 1.05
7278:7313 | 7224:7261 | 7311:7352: -0.14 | 1.01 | 1.05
